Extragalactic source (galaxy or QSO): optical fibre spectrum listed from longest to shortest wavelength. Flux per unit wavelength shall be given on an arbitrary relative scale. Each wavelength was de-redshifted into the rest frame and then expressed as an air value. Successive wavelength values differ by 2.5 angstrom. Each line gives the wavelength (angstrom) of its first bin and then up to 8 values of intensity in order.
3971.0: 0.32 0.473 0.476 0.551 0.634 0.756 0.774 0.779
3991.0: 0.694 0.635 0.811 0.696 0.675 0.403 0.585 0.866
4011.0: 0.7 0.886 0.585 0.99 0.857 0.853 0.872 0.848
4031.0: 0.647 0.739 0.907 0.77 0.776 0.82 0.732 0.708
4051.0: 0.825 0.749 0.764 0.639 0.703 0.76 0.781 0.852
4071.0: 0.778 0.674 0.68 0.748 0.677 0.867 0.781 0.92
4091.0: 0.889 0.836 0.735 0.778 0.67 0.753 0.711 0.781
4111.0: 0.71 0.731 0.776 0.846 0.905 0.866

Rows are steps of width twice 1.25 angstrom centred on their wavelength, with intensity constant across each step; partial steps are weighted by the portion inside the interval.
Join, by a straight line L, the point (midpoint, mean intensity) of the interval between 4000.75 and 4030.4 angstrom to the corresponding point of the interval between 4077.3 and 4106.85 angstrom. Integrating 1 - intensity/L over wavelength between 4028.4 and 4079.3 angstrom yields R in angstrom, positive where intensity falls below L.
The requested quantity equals 1.0 angstrom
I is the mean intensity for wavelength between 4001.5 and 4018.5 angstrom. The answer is 0.694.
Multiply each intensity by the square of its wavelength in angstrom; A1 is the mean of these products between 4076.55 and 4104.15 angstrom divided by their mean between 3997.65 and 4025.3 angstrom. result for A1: 1.10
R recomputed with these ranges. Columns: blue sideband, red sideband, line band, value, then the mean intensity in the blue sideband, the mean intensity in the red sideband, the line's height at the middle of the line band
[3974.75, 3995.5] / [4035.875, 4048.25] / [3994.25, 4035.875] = -1.4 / 0.668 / 0.784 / 0.729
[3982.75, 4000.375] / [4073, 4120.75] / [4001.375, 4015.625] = 1.1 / 0.732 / 0.771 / 0.738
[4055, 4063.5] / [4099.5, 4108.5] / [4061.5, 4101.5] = -3.4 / 0.709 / 0.723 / 0.716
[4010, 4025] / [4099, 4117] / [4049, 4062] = 0.8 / 0.815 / 0.734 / 0.781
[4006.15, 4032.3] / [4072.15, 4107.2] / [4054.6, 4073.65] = 0.7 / 0.801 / 0.766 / 0.778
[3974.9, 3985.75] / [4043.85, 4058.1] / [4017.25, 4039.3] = -3.8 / 0.622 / 0.753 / 0.711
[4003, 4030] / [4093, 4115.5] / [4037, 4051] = -0.1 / 0.777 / 0.743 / 0.766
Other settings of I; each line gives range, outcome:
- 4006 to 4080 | 0.773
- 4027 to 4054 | 0.776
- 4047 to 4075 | 0.748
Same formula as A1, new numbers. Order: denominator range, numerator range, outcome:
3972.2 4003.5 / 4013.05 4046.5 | 1.26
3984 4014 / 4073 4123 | 1.16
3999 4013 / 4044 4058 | 1.16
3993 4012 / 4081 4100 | 1.27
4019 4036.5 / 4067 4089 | 0.96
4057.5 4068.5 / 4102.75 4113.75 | 1.02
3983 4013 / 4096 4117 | 1.11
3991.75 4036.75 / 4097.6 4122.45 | 1.07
